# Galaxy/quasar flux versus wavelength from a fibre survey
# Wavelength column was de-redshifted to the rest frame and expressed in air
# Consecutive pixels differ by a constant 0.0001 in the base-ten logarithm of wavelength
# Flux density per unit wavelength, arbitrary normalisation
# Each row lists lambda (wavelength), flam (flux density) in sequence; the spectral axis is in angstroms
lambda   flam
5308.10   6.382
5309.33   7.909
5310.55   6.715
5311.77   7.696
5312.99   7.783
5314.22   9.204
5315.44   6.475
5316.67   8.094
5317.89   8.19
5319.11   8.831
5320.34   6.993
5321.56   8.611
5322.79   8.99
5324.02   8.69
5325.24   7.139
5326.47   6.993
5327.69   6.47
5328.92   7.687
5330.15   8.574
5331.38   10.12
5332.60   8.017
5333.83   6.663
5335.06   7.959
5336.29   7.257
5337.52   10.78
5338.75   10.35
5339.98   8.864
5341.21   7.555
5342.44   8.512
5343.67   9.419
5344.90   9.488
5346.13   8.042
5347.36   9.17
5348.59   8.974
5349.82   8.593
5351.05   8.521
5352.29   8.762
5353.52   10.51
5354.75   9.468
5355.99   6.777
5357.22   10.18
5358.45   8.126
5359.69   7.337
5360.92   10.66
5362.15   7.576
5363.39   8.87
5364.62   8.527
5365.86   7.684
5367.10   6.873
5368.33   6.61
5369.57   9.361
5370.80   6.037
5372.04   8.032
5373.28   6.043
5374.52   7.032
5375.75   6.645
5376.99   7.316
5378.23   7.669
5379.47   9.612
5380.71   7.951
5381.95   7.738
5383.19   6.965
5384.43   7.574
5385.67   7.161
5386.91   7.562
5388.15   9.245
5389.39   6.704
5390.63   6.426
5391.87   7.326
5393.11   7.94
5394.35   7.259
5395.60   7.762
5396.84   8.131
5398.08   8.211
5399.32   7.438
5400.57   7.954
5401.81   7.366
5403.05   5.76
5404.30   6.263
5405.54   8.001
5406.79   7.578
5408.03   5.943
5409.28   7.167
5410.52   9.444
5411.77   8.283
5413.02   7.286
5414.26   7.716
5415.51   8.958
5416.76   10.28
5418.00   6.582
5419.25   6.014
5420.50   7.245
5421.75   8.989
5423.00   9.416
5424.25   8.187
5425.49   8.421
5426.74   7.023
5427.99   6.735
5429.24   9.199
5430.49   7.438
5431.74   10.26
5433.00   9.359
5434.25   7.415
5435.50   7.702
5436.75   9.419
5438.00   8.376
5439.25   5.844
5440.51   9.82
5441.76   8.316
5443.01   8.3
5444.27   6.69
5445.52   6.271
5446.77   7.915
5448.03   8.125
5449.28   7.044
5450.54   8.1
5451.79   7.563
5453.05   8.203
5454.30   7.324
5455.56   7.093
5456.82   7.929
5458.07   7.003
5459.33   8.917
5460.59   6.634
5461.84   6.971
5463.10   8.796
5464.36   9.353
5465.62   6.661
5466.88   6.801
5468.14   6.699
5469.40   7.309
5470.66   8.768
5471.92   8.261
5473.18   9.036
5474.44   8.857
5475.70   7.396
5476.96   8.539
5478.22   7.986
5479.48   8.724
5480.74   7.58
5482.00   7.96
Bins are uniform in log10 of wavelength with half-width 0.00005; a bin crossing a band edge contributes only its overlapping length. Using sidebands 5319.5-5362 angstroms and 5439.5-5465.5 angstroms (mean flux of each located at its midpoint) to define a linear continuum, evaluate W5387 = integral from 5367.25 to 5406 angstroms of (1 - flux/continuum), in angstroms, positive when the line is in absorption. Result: 3.6 angstroms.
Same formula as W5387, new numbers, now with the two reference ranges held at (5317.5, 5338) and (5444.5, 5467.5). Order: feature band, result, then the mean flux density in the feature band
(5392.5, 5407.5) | 0.66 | 7.46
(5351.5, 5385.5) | -0.23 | 7.99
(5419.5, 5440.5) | -1.40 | 8.2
